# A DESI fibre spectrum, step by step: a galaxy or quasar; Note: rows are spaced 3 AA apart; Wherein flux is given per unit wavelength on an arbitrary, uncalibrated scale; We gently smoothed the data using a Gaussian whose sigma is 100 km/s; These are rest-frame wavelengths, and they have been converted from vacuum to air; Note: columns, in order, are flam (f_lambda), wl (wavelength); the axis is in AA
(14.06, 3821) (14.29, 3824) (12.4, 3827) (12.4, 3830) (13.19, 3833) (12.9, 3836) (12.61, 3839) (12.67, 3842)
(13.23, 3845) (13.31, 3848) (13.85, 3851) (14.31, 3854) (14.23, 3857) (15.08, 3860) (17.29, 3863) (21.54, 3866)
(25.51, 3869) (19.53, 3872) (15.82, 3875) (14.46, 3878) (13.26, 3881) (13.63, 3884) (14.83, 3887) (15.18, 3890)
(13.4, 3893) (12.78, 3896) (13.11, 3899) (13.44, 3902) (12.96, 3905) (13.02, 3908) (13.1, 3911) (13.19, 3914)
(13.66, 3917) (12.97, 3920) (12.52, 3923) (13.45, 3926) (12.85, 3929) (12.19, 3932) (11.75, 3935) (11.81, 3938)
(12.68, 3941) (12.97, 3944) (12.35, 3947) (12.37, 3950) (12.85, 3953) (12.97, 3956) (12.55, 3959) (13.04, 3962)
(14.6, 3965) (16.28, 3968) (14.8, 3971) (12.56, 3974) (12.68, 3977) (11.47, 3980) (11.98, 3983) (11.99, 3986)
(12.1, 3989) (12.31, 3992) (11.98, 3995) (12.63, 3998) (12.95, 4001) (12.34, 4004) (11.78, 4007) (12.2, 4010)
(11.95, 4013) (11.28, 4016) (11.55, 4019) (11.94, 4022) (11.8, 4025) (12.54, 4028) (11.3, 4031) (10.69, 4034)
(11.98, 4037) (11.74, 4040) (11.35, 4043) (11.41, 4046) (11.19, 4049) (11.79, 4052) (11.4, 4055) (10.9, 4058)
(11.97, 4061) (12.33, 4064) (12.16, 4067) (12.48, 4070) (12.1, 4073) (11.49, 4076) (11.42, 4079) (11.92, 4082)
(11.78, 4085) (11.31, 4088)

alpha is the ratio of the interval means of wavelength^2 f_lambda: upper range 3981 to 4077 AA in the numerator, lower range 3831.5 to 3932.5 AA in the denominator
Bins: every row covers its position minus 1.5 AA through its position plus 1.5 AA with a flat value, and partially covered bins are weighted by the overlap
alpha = 0.9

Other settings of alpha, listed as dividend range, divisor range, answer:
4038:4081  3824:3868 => 0.91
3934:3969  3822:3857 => 1.04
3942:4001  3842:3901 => 0.88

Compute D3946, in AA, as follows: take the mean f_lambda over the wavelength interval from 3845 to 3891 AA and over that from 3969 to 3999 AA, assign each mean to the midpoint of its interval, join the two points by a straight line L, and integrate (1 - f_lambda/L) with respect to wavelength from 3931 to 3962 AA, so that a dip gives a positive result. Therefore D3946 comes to 2.63 AA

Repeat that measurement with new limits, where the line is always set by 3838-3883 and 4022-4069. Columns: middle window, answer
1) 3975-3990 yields 1.15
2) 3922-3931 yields 0.88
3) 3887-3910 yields 2.23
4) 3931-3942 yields 1.57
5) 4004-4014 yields 0.35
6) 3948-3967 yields 0.68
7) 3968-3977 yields -0.44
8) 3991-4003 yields 0.25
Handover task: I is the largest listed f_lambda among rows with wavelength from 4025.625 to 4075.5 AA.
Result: 12.54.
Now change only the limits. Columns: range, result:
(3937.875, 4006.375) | 16.28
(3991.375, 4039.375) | 12.95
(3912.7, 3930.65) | 13.66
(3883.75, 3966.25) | 15.18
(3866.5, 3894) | 25.51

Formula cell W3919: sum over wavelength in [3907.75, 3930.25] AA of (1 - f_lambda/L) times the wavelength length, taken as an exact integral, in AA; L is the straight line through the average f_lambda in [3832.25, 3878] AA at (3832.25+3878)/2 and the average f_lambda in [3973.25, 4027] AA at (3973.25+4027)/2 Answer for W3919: 1.6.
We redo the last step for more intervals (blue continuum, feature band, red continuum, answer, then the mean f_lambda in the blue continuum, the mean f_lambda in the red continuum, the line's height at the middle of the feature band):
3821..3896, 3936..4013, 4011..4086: 1.38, 14.9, 11.7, 12.9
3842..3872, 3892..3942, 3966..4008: 6.32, 16.4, 12.7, 14.7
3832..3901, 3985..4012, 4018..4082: 0.81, 15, 11.7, 12.6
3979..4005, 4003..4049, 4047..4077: 1.15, 12.2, 11.8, 12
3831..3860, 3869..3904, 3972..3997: -4.98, 13.4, 12.2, 13.1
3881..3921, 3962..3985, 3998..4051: -1.70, 13.5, 11.8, 12.5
